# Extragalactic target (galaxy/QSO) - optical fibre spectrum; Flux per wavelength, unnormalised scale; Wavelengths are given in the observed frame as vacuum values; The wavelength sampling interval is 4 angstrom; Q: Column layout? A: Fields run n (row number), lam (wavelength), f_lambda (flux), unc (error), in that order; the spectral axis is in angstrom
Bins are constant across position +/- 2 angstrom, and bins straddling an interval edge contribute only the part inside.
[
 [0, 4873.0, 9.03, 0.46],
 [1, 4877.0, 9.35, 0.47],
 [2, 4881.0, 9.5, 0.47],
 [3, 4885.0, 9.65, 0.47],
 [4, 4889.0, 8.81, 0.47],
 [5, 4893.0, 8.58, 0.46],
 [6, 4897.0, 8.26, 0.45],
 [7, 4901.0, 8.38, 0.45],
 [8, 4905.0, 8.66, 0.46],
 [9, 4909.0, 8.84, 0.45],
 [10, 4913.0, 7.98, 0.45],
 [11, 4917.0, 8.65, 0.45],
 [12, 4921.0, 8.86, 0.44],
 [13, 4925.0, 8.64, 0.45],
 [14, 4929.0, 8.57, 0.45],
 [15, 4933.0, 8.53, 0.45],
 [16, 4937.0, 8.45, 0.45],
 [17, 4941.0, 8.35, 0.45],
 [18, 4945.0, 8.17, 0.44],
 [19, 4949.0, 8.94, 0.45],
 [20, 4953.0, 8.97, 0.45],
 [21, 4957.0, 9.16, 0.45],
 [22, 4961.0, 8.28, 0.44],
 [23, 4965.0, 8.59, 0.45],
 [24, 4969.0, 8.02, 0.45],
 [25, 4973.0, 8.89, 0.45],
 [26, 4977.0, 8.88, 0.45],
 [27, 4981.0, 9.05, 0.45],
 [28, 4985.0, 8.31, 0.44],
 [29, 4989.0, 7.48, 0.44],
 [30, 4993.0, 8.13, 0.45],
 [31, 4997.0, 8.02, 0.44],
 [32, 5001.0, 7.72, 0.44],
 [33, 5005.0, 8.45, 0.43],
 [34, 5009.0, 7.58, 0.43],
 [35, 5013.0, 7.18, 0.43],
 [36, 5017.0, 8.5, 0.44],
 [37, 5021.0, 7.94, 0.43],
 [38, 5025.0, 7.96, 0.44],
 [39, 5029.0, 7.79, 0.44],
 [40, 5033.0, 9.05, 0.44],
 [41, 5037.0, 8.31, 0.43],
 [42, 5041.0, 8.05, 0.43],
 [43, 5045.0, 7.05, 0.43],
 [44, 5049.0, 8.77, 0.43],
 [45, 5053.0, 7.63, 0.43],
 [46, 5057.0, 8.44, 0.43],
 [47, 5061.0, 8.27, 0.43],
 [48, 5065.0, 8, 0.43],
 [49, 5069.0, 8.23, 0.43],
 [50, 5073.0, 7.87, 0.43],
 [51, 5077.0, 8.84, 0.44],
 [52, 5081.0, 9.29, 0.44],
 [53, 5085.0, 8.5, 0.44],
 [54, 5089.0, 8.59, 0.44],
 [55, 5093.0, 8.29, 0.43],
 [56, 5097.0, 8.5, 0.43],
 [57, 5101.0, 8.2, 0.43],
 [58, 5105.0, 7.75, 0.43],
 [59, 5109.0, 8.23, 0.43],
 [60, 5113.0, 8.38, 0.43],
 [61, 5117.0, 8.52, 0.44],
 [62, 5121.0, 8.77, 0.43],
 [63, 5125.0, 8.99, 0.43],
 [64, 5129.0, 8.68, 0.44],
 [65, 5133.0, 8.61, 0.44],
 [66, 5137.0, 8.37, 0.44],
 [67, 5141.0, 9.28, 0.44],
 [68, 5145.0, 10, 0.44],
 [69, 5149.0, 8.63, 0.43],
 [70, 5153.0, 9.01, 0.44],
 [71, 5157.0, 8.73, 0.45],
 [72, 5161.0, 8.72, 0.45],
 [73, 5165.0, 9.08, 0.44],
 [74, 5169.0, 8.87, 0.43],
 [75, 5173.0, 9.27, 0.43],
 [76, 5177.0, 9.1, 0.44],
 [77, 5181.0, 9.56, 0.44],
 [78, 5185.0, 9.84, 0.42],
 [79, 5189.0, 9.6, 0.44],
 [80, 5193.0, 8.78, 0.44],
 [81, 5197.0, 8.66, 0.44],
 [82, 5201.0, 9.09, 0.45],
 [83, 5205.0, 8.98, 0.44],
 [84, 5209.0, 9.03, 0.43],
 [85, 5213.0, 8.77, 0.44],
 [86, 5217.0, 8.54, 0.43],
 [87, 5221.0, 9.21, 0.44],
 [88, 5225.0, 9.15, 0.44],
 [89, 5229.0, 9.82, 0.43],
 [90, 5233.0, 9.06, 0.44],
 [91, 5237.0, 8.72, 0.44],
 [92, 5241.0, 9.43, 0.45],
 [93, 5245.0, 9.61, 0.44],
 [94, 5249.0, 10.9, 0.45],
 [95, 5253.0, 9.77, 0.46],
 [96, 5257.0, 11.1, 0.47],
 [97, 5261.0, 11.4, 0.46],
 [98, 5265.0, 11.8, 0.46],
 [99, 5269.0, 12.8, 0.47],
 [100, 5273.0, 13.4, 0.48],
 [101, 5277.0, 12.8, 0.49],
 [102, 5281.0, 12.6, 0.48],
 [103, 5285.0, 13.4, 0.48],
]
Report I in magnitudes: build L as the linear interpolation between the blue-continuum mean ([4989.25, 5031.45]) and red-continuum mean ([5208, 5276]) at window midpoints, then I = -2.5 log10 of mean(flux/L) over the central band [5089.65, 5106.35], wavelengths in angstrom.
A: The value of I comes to 0.07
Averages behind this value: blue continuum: 7.92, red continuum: 10.2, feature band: 8.23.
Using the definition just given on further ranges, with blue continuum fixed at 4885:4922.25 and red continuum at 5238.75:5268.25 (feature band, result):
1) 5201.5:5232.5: 0.15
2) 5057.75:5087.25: 0.14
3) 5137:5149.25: 0.09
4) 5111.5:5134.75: 0.14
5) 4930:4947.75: 0.05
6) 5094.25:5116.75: 0.19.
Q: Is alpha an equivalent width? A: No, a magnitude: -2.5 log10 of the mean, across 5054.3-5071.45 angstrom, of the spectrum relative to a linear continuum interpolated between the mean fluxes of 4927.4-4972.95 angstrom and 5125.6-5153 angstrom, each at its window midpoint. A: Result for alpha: 0.07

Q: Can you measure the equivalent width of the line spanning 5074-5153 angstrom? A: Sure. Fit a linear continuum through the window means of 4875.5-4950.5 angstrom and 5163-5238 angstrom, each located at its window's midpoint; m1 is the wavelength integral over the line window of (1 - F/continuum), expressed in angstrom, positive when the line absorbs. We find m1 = 2.9 angstrom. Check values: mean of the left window 8.69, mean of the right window 9.12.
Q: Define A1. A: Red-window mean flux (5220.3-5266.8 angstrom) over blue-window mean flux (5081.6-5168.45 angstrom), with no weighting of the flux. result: 1.15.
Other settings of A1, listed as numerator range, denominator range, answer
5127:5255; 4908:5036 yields 1.09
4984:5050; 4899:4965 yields 0.93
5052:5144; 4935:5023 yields 1.02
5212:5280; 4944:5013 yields 1.25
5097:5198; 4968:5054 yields 1.09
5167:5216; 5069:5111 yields 1.09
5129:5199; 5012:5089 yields 1.10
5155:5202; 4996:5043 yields 1.13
